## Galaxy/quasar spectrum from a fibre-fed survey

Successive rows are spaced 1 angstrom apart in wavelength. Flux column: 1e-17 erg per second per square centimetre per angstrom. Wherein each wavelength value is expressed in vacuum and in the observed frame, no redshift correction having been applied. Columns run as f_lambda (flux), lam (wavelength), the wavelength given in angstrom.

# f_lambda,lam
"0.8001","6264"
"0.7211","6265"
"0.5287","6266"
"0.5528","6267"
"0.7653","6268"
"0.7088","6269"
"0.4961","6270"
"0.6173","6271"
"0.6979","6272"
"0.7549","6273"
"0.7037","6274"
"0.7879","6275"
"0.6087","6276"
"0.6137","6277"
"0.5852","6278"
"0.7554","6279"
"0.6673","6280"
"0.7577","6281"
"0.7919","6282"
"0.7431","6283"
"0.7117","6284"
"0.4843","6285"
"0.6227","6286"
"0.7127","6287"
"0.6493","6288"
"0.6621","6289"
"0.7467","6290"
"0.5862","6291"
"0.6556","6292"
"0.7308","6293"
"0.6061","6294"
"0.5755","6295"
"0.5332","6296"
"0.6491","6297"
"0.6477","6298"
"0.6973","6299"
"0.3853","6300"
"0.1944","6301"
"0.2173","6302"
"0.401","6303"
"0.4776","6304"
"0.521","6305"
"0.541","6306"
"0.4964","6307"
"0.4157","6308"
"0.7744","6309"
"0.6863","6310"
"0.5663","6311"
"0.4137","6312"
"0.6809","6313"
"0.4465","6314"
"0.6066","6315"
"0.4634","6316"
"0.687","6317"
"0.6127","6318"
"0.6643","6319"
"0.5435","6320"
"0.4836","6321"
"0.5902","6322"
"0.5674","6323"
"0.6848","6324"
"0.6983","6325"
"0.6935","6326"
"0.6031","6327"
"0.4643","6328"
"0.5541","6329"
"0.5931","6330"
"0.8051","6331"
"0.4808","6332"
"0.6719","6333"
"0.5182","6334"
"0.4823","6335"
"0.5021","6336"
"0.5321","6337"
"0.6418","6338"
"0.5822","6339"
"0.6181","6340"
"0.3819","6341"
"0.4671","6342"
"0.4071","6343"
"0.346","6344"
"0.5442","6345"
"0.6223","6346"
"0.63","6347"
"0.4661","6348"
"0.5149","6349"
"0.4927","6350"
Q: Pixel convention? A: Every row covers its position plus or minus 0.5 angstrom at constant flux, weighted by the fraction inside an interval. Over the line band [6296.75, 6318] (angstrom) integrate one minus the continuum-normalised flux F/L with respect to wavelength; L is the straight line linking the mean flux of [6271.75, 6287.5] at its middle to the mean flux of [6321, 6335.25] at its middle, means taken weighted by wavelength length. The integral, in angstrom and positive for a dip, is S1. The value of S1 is 3.8 angstrom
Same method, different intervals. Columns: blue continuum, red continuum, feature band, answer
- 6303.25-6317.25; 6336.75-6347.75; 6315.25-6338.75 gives -2.3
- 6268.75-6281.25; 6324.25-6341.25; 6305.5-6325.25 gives 0.9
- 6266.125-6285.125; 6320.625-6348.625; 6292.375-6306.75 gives 2.6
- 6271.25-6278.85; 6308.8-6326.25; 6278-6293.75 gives -0.5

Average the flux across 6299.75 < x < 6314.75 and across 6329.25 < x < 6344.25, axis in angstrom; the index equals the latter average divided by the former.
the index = 1.11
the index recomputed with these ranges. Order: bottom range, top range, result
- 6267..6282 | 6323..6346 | 0.82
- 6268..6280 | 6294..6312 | 0.77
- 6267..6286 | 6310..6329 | 0.86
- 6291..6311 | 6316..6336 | 1.10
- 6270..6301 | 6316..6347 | 0.88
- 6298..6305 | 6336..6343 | 1.24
